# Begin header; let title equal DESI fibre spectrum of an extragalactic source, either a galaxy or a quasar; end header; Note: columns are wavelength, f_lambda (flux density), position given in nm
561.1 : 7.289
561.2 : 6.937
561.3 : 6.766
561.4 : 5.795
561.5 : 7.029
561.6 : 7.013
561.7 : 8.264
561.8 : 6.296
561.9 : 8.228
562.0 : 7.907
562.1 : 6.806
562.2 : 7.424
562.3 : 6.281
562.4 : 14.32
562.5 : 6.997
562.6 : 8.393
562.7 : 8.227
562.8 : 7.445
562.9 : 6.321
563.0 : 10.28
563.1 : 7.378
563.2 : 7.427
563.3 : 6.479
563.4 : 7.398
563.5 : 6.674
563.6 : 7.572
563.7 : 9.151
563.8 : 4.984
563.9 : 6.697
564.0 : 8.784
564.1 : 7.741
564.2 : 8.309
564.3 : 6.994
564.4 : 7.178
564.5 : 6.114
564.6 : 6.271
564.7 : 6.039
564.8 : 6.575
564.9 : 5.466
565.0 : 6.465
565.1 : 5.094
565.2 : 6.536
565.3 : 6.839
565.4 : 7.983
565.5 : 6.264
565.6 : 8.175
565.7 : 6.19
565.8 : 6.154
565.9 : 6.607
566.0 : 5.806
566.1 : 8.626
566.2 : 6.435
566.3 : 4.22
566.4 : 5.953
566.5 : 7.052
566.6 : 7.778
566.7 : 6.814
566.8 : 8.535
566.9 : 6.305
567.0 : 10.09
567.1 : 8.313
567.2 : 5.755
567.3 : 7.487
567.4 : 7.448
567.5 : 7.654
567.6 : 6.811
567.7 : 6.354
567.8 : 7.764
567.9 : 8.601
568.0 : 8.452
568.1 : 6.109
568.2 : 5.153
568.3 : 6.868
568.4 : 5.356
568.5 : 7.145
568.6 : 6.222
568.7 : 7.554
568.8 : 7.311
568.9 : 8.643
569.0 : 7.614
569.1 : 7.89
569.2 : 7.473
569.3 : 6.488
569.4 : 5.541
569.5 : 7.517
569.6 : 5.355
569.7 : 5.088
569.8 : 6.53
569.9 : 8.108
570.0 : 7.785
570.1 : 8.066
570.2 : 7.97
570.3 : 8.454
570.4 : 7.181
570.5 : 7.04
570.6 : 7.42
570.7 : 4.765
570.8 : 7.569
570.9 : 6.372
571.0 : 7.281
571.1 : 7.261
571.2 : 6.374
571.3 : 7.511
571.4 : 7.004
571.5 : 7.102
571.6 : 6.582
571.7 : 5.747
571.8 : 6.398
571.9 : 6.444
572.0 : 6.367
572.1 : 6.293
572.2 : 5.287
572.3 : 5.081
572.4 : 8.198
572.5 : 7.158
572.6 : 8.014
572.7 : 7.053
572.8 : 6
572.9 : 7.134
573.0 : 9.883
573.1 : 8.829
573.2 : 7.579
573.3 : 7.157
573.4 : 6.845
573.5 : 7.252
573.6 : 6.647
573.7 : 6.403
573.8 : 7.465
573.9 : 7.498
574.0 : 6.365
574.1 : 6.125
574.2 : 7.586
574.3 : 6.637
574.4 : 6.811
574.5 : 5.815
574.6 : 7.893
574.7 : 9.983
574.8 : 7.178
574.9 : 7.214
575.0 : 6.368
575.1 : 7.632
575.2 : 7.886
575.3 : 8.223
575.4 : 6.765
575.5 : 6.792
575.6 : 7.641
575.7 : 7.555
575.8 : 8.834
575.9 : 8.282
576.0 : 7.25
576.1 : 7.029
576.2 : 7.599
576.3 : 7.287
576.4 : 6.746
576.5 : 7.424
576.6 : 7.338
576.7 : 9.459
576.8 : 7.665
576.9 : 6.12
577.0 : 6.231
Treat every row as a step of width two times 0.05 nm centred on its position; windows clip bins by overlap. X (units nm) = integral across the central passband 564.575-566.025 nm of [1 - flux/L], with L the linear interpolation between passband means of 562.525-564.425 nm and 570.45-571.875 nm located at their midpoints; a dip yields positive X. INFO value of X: 0.18 nm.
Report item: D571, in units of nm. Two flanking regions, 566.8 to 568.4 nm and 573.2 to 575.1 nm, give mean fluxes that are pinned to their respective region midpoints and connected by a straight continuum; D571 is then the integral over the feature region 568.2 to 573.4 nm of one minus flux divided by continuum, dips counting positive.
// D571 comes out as 0.14 nm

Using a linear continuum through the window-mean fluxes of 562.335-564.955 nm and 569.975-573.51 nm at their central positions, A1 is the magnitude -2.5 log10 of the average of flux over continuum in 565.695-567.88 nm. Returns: 0.043 mag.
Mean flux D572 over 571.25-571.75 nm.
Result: 6.79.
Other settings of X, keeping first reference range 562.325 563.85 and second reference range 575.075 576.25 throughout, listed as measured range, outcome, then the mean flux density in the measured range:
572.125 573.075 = 0.07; 7.11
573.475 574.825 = 0.10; 7.11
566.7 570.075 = 0.28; 7.13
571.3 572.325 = 0.18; 6.32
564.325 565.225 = 0.19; 6.21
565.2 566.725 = 0.22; 6.72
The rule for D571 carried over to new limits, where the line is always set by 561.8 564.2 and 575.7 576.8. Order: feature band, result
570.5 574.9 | 0.42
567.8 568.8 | 0.11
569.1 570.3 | 0.11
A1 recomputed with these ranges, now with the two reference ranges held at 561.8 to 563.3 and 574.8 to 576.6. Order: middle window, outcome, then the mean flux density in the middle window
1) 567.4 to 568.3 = 0.09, 7.12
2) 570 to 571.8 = 0.09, 7.04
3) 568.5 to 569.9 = 0.12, 6.92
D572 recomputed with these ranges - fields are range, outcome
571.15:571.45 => 6.96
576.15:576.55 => 7.26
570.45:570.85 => 6.7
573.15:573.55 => 7.21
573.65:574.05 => 6.93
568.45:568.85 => 7.06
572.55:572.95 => 7.05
